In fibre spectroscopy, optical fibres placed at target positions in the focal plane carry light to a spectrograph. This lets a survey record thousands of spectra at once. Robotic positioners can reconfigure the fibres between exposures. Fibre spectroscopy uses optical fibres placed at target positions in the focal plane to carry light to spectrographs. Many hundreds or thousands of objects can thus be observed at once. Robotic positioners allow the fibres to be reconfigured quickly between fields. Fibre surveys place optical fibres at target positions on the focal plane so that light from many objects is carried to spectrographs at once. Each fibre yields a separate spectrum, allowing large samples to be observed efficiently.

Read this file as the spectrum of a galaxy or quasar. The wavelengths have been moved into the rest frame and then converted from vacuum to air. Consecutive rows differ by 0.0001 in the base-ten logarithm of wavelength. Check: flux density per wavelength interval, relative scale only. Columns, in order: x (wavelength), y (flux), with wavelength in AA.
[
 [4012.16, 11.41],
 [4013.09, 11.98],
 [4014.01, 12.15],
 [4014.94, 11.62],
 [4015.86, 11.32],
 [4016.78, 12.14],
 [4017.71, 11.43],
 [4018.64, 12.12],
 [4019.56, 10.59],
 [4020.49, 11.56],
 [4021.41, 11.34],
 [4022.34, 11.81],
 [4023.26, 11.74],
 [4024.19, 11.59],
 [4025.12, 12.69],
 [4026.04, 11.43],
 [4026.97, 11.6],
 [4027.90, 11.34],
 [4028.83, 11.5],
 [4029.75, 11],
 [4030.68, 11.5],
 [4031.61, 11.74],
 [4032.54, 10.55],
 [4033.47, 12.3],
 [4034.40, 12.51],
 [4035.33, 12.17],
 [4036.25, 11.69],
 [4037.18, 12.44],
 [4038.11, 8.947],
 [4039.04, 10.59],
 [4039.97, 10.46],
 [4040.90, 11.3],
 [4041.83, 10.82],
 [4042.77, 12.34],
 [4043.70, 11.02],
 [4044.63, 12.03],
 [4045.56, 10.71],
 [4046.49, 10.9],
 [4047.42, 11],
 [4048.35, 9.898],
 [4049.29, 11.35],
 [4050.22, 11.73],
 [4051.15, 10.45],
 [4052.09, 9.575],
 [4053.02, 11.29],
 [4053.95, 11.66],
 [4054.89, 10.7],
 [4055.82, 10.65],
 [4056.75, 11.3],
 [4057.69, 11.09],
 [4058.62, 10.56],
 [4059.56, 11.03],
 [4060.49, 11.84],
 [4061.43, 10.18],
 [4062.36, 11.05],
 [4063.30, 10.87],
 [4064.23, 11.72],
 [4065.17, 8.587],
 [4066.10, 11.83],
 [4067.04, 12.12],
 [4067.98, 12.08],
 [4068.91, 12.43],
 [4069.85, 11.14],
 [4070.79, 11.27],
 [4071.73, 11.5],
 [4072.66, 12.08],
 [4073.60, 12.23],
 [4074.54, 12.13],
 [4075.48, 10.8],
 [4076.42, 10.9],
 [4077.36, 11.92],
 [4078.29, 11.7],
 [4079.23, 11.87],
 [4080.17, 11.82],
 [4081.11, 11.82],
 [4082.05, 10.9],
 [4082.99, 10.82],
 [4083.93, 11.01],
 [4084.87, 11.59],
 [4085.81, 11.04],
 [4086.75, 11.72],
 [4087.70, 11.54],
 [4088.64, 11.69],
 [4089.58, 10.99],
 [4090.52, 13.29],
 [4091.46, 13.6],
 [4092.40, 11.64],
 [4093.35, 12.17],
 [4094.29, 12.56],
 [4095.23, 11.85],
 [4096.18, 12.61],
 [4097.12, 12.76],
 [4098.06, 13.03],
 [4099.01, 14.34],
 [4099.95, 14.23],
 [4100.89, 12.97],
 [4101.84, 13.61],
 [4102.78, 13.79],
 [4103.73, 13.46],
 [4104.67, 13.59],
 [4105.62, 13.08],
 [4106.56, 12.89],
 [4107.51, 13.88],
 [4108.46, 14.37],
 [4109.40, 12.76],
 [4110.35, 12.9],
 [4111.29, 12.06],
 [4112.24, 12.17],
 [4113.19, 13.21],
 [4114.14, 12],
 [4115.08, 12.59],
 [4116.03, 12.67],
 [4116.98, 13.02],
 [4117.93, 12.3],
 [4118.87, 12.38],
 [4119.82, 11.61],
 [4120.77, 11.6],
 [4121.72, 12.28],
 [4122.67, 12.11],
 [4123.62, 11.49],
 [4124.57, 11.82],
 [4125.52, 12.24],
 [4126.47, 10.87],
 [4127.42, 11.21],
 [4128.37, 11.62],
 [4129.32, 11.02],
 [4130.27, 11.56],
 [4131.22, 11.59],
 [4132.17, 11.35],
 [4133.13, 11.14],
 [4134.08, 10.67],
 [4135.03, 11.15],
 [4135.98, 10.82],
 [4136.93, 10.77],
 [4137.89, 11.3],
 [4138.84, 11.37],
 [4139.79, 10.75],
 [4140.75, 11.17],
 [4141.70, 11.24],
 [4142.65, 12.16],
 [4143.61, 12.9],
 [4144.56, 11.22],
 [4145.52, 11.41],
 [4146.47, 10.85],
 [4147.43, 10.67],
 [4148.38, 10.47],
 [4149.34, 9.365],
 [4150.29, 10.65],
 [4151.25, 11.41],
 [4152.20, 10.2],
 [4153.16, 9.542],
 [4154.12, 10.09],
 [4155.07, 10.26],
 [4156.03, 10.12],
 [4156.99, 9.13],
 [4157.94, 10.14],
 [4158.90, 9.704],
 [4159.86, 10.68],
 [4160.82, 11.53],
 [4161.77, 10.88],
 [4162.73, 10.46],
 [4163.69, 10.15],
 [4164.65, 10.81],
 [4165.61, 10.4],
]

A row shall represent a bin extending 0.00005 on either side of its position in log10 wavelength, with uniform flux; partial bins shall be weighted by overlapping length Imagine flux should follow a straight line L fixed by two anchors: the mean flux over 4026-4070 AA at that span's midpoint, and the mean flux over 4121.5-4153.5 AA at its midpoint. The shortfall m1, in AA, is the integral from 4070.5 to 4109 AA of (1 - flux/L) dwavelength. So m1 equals -3.9 AA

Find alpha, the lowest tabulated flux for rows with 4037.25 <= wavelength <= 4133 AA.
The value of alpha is 8.587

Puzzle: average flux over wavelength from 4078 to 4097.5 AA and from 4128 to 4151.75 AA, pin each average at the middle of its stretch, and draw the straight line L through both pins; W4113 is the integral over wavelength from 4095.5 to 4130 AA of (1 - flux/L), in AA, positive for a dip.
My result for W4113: -3.3 AA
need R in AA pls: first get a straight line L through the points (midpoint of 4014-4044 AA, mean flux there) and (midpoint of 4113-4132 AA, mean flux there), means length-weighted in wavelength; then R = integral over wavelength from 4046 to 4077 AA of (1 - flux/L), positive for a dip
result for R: 1.3 AA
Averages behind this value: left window 11.5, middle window 11.2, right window 11.9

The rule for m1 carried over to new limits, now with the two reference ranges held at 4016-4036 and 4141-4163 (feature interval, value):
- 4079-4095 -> -0.9 AA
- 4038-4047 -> 0.4 AA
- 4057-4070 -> 0.2 AA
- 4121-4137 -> -0.8 AA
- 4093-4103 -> -1.8 AA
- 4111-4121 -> -1.3 AA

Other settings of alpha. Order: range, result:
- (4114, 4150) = 9.365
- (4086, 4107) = 10.99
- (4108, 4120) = 11.61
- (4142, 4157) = 9.13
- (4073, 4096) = 10.8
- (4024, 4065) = 8.947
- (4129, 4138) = 10.67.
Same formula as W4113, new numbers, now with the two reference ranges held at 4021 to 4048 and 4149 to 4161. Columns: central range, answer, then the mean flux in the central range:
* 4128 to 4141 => -0.9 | 11.2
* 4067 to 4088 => -1.1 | 11.6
